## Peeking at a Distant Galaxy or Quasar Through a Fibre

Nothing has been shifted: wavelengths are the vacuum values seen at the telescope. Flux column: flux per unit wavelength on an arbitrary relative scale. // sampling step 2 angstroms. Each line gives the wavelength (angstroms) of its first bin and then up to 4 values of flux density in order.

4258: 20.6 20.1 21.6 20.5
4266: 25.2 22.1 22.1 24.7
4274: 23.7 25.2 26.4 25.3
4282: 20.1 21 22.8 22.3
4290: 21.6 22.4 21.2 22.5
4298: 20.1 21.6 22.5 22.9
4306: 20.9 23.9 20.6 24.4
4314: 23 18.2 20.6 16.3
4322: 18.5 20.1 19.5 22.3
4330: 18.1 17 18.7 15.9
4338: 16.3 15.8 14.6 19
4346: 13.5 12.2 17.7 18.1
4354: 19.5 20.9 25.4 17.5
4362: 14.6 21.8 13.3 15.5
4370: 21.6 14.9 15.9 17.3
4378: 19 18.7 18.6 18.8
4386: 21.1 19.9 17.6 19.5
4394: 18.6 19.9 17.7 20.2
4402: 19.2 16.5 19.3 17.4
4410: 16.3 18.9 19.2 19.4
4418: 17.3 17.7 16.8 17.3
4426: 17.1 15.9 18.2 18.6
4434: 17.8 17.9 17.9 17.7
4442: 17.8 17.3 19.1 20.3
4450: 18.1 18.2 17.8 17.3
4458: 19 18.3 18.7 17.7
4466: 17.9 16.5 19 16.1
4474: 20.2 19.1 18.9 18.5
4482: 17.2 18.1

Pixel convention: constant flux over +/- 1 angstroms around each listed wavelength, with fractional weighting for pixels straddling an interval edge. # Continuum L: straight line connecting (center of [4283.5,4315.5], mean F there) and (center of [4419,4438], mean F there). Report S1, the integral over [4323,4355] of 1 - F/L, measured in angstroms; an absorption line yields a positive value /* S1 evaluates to 5.1 angstroms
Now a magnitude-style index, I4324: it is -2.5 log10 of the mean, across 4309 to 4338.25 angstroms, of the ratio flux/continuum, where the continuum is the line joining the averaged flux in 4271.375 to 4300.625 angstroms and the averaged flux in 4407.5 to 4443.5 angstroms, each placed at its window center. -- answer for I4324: 0.11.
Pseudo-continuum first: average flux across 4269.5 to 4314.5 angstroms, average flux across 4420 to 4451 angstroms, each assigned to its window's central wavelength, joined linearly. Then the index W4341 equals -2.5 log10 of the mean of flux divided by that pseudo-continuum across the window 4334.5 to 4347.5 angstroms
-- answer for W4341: 0.309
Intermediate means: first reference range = 22.7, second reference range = 17.8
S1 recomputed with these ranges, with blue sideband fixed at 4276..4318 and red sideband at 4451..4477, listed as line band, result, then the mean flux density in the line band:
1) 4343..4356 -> 2.4 angstroms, 17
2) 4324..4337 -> 1.6 angstroms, 18.7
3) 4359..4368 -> 1.7 angstroms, 16.7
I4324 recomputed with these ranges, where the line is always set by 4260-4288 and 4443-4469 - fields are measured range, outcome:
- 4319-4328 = 0.14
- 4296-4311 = 0.02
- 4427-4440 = 0.06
